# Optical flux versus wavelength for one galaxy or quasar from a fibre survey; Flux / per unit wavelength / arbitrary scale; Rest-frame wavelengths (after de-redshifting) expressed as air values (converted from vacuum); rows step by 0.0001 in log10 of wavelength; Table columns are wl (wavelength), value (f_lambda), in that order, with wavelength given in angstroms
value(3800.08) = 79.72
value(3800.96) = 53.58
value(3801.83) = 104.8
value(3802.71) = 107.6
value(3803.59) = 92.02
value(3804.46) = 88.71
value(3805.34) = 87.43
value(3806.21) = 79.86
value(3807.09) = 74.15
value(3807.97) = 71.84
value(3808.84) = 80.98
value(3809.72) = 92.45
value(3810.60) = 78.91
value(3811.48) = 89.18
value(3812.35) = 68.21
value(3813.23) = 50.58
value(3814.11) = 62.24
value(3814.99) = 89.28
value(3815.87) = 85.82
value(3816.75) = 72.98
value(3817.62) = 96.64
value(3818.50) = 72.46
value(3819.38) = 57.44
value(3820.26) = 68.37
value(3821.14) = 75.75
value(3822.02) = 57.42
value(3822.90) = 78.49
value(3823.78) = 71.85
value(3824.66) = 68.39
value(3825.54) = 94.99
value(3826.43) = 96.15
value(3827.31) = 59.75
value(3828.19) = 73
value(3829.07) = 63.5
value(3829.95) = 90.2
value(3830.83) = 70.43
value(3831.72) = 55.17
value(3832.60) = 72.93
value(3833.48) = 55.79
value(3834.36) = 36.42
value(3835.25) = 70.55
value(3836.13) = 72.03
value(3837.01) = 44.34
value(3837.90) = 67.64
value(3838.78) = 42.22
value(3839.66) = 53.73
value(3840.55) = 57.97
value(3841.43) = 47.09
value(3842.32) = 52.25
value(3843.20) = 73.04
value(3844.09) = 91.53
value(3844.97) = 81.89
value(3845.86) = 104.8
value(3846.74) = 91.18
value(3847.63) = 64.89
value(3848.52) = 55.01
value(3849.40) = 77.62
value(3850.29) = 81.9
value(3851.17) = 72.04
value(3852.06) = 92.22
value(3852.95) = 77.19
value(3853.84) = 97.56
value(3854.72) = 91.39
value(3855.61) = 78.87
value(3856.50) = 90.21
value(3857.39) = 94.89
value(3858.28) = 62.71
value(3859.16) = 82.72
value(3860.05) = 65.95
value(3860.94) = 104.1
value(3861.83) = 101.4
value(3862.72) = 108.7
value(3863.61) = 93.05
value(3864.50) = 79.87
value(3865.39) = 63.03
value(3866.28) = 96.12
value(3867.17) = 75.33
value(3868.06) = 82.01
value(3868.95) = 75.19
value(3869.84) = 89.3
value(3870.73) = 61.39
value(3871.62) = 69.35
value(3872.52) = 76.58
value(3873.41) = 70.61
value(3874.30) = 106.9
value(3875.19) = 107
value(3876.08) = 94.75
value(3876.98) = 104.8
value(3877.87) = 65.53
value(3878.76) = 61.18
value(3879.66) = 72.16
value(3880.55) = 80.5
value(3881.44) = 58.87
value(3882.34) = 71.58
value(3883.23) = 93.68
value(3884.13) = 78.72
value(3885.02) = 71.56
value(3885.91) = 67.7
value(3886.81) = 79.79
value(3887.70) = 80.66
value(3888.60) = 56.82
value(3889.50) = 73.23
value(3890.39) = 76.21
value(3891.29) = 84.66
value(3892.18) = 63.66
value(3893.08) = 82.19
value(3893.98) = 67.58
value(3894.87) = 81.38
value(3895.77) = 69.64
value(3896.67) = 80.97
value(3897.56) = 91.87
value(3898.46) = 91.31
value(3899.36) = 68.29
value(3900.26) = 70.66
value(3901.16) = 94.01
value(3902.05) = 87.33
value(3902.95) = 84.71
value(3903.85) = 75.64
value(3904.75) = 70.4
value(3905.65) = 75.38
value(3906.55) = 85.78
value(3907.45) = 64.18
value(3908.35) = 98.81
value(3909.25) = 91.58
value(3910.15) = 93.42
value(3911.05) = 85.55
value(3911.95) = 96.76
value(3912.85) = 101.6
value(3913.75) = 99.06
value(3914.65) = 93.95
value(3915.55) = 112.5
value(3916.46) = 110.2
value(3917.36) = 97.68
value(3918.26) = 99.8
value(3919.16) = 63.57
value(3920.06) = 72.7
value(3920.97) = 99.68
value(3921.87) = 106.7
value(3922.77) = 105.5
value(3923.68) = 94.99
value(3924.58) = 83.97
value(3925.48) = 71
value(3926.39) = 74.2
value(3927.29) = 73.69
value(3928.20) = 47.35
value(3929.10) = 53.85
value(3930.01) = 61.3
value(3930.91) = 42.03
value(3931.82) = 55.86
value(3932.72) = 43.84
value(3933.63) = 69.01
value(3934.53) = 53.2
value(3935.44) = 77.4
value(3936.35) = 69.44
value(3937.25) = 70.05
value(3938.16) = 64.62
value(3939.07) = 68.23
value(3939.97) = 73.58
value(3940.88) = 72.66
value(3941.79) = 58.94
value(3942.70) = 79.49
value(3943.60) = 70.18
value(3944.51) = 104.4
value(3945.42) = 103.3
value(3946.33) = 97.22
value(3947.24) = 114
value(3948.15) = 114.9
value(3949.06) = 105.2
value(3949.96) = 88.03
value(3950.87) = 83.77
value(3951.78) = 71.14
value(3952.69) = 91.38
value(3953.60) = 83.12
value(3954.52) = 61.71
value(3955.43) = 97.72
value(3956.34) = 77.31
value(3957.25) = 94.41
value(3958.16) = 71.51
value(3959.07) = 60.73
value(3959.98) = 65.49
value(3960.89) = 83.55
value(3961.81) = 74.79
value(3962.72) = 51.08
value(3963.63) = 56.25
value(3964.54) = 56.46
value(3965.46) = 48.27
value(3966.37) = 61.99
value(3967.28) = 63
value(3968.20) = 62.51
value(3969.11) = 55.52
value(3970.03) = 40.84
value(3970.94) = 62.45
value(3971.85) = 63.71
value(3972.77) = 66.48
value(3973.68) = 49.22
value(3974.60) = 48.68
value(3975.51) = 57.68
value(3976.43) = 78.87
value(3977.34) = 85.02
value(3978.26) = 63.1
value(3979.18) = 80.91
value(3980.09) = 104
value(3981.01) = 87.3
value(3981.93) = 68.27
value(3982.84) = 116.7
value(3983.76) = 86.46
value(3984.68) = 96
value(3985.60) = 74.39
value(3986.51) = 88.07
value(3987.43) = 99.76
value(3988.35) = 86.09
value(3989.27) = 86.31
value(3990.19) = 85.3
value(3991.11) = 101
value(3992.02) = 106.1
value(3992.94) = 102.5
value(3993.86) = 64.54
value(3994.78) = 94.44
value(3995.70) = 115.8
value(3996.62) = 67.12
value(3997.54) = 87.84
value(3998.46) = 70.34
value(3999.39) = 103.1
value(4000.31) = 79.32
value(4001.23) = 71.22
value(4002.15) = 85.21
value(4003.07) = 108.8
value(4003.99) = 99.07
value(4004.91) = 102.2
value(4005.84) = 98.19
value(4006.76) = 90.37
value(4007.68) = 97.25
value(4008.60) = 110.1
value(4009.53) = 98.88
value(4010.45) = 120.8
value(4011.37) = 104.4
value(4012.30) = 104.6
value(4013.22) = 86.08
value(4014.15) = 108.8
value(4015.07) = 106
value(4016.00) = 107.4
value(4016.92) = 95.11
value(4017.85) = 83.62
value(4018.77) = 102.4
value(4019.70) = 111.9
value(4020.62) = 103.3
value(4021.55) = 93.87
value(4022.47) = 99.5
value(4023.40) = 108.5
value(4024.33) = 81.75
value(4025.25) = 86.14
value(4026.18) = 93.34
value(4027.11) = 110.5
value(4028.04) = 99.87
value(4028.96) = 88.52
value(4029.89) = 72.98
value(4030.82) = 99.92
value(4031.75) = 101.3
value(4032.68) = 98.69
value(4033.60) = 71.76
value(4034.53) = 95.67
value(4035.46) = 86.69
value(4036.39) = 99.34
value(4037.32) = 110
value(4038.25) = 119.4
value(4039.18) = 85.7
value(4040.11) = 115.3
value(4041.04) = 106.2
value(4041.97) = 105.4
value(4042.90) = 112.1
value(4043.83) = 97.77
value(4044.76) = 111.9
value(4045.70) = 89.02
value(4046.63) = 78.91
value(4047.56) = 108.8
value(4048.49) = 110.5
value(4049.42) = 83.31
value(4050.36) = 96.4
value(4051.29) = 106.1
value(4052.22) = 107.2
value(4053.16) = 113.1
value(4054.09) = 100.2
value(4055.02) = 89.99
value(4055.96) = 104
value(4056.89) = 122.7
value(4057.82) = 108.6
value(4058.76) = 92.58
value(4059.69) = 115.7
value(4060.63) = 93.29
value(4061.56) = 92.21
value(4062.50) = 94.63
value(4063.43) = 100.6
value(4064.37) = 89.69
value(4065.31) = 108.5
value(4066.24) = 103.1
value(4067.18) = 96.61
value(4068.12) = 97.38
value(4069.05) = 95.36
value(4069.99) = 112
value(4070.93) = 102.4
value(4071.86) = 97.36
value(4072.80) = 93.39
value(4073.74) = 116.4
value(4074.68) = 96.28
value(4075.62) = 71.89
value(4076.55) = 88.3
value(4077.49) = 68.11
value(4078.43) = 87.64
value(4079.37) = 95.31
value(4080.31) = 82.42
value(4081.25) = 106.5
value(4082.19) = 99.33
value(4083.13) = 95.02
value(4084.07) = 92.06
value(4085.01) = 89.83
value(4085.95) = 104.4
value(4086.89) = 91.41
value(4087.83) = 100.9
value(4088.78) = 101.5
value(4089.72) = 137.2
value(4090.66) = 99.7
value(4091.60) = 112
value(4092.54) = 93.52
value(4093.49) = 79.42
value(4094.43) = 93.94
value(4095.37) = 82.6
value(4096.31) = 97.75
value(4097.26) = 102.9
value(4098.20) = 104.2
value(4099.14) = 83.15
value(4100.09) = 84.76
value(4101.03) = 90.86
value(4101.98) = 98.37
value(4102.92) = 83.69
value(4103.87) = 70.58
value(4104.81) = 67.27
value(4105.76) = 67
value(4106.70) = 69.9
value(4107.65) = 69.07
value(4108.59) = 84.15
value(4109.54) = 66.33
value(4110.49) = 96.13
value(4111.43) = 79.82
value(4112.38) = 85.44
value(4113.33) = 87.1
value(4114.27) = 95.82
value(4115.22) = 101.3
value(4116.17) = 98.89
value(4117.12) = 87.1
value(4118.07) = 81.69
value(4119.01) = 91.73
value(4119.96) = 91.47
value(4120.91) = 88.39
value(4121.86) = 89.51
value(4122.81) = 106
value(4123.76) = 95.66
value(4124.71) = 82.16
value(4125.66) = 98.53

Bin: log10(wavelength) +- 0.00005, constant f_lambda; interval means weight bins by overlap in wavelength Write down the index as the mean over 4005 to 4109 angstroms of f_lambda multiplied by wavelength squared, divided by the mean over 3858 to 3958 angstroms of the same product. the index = 1.29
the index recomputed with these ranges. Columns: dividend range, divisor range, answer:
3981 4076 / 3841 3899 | 1.32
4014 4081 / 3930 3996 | 1.34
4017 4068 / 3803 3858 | 1.49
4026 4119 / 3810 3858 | 1.47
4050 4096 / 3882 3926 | 1.27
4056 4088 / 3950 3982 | 1.47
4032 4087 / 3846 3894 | 1.35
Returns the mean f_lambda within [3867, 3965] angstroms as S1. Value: 79.4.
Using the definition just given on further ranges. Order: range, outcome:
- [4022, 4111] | 95.6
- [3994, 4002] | 85.2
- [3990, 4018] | 95.6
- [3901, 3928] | 88.4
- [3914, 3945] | 76.5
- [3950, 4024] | 84.3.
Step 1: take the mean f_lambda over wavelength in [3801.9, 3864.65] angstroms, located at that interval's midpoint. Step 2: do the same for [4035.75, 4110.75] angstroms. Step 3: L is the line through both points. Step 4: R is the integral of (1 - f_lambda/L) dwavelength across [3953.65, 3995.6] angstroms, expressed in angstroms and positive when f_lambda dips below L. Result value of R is 5.9 angstroms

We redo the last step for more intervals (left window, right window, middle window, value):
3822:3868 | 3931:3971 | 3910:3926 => -4.3 angstroms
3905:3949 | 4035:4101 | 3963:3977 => 4.6 angstroms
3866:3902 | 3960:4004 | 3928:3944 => 3.1 angstroms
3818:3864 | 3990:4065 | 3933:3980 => 8.3 angstroms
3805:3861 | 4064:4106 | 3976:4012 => -1.9 angstroms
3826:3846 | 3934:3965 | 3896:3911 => -1.9 angstroms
